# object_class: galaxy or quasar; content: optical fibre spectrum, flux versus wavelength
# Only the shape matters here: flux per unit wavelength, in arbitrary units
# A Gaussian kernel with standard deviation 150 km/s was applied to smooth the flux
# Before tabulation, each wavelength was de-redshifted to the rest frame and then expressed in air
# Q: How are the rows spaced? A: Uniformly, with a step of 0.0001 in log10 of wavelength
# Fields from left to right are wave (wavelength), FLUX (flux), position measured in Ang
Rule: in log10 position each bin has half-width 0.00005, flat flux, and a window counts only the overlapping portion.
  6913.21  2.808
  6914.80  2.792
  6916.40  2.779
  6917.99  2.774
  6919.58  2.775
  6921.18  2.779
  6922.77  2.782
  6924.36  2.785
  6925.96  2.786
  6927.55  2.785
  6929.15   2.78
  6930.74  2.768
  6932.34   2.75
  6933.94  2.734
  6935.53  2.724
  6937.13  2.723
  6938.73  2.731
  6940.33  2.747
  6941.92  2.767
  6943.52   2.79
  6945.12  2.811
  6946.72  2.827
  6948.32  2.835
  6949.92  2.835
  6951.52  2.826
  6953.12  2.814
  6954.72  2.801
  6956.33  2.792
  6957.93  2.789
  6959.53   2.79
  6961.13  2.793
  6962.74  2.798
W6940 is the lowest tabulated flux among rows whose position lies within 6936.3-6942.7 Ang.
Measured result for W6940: 2.723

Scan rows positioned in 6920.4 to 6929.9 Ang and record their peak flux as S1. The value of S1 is 2.786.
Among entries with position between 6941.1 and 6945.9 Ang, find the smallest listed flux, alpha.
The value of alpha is 2.767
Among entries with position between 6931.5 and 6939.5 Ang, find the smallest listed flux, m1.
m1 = 2.723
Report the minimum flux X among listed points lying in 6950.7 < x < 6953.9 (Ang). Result 2.814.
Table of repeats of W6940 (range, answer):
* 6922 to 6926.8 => 2.782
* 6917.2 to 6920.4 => 2.774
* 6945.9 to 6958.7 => 2.789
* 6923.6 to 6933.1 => 2.75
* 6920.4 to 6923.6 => 2.779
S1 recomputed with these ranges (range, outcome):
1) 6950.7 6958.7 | 2.826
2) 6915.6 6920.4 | 2.779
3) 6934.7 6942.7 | 2.767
